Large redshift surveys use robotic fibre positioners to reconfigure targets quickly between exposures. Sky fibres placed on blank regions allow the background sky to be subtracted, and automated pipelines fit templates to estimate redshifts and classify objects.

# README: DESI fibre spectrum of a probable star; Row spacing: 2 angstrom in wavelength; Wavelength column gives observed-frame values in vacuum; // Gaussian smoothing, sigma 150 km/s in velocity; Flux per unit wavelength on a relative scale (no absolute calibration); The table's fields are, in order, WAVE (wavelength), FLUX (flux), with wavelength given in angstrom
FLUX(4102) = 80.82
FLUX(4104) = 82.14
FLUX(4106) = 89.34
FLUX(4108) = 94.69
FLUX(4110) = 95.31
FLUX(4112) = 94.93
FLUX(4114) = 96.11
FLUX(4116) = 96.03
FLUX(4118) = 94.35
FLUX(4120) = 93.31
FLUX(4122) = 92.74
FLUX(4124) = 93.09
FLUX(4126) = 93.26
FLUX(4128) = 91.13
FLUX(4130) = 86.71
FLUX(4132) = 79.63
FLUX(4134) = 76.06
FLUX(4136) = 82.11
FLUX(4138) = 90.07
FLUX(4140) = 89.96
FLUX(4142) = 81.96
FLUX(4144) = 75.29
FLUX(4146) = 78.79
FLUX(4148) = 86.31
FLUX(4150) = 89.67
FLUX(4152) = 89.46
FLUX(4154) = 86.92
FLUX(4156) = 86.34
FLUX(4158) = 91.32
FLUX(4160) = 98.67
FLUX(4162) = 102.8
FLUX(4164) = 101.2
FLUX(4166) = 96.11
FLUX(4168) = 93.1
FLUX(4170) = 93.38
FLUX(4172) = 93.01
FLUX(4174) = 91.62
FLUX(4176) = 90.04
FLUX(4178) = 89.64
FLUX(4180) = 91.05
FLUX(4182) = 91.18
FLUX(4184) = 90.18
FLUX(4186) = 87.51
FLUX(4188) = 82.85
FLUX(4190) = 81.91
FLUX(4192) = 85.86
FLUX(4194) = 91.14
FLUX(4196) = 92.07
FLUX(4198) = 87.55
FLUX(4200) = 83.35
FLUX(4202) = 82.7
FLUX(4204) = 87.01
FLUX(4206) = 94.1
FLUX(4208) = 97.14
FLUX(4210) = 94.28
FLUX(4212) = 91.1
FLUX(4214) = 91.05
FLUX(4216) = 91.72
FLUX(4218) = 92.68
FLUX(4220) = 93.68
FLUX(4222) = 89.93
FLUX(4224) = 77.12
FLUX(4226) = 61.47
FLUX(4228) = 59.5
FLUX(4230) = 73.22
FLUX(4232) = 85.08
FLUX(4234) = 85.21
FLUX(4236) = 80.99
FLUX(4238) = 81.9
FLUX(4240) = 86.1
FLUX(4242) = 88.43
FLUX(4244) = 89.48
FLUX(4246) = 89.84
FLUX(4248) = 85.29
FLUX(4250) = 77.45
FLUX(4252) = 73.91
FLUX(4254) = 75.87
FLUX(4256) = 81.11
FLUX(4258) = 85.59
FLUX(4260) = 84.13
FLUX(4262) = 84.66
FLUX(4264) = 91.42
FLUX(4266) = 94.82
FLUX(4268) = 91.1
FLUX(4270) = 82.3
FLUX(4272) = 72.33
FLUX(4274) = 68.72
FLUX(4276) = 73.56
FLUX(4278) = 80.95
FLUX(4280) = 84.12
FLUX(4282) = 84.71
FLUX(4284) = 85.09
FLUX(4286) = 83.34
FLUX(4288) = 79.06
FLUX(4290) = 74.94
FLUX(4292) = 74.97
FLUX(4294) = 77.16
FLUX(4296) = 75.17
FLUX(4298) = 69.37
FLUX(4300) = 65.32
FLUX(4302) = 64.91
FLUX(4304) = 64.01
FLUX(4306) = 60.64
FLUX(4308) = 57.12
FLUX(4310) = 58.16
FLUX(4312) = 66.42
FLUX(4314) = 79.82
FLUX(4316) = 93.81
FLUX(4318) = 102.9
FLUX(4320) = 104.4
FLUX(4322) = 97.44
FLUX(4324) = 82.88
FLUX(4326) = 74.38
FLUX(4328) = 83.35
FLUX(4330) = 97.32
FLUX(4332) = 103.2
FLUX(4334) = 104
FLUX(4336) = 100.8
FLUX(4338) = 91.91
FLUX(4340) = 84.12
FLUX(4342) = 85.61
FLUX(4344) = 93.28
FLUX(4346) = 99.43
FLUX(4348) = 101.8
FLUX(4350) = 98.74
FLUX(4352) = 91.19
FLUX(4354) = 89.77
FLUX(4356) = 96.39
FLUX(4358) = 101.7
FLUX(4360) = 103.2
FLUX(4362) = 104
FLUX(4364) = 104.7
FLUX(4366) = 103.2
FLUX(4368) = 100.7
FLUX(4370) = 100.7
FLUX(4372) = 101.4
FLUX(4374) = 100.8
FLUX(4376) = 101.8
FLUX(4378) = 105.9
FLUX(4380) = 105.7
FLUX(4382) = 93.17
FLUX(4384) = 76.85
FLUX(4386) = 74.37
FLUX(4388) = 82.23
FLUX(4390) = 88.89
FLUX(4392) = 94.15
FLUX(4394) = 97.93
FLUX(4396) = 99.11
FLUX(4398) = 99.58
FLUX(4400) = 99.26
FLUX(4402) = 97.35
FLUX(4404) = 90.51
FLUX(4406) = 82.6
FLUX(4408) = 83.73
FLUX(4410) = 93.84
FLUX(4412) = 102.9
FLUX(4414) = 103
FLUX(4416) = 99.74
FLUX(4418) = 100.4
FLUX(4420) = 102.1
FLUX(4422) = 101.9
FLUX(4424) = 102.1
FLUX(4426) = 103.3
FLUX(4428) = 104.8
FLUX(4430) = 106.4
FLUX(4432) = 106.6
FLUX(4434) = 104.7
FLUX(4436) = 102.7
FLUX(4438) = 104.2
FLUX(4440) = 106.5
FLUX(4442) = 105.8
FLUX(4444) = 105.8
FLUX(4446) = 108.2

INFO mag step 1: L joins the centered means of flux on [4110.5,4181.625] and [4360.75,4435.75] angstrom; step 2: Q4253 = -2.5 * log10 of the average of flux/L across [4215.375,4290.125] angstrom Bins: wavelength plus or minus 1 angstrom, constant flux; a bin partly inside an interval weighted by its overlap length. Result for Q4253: 0.14 mag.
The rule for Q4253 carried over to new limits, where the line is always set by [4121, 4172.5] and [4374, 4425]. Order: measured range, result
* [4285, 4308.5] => 0.29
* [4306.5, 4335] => 0.09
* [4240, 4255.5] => 0.11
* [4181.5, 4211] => 0.02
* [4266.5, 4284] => 0.15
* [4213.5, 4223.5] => 0.00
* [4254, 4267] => 0.07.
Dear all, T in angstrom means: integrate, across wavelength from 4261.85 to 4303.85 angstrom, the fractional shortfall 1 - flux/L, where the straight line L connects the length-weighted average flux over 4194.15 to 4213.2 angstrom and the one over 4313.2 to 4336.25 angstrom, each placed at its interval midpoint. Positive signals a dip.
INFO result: 6.3 angstrom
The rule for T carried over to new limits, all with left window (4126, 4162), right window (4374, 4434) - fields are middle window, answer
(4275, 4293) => 2.34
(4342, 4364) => -0.68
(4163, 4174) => -0.94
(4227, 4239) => 1.66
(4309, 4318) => 1.50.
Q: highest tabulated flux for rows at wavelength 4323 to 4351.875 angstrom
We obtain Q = 104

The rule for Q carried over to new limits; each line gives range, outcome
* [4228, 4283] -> 94.82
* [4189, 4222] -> 97.14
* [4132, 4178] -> 102.8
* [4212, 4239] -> 93.68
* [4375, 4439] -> 106.6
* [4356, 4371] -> 104.7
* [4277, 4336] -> 104.4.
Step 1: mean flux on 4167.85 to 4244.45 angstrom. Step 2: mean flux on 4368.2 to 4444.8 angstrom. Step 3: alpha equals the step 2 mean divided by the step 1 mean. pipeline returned 1.13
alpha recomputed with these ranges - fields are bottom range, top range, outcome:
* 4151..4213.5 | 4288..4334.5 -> 0.87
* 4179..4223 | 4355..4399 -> 1.08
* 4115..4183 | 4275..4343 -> 0.90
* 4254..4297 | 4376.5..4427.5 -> 1.17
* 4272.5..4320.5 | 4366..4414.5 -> 1.25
